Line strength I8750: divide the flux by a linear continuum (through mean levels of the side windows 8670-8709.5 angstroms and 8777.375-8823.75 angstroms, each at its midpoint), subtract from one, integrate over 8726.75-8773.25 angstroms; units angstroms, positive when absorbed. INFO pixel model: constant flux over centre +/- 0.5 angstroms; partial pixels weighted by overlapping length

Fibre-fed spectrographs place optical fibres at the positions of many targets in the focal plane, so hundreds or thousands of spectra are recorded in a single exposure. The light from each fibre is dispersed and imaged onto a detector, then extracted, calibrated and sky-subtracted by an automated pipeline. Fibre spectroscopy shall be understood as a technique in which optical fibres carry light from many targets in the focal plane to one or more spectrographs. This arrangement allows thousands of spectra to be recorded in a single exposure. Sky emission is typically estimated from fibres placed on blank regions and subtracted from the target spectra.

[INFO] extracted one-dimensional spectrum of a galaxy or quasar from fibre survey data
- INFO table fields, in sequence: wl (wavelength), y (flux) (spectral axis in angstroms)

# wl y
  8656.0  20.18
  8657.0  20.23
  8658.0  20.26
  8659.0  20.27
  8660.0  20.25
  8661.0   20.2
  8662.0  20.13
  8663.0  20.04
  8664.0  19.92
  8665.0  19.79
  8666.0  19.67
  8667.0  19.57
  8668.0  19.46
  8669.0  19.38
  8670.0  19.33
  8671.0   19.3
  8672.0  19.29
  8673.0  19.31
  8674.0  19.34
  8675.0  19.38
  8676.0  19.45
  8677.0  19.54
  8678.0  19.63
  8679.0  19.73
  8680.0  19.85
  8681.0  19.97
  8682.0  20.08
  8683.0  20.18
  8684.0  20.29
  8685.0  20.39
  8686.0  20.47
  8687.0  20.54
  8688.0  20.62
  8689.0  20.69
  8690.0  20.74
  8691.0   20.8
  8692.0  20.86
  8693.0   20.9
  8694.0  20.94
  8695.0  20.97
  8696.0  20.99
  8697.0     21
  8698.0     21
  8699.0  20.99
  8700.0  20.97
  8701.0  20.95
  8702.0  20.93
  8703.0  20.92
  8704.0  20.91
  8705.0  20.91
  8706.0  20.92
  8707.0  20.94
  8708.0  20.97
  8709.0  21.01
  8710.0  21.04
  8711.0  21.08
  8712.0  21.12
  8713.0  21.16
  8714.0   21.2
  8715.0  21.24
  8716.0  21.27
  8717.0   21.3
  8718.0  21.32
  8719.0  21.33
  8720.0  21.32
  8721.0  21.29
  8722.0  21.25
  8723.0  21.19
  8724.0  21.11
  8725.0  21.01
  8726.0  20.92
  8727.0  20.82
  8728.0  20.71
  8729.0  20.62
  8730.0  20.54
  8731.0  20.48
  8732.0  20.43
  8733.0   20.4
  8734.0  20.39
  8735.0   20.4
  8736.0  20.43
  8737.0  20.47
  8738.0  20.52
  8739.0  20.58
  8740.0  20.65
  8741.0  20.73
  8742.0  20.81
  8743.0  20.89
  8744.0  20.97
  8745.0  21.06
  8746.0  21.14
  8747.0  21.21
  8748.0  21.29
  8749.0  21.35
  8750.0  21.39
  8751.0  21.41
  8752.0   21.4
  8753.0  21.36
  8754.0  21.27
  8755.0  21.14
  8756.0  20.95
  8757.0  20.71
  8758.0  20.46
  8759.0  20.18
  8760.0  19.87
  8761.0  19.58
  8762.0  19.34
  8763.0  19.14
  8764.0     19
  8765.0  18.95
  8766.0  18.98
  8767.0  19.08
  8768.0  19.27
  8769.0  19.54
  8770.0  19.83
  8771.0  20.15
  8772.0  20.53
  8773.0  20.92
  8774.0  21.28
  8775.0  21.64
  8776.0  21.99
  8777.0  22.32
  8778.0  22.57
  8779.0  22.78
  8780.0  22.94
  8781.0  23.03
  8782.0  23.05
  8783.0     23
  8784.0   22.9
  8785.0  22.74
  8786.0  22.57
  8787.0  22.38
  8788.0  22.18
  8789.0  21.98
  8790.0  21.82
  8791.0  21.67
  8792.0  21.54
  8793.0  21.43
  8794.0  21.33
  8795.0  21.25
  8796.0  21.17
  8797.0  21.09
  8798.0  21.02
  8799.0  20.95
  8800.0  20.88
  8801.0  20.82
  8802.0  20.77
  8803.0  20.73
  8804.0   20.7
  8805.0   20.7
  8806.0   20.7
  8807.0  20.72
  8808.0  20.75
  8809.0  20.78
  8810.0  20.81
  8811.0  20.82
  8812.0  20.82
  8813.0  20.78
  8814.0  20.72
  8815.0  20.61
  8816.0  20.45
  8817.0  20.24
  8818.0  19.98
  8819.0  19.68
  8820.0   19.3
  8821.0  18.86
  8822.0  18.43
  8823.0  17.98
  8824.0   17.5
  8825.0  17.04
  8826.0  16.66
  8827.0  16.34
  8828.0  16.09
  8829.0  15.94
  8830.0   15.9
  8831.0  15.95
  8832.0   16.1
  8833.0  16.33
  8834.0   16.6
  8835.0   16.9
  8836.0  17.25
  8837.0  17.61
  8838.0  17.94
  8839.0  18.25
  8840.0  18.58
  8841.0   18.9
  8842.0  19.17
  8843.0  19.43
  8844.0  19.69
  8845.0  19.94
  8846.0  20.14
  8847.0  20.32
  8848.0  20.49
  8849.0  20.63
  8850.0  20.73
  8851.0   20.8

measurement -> 0.78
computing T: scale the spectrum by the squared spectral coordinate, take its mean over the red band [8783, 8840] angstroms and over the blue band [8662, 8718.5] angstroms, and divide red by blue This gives 1.0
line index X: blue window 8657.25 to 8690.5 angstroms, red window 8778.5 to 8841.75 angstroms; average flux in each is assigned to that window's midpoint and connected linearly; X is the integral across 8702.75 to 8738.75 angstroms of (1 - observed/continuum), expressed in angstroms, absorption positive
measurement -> -1.8 angstroms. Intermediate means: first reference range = 19.9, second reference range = 19.9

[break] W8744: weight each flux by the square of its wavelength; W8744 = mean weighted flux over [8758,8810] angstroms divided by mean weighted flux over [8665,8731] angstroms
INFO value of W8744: 1.04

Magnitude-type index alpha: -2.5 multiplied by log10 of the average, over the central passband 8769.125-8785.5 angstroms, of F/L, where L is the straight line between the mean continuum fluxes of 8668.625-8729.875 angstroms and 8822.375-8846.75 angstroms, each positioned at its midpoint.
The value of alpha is -0.16 mag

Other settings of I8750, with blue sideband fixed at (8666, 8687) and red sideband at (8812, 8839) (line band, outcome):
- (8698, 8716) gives -1.54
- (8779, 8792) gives -2.82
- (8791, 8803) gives -1.81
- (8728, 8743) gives -1.18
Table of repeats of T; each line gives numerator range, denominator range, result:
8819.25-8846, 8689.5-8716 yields 0.87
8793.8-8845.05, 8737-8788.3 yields 0.92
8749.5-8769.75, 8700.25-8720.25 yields 0.97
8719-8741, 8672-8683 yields 1.07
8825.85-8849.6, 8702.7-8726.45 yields 0.88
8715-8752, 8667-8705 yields 1.04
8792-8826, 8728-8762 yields 0.99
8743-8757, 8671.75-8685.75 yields 1.09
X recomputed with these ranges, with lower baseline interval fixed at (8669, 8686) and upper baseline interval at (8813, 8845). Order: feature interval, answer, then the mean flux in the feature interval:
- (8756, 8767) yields -0.47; 19.7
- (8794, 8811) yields -2.27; 20.9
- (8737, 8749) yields -1.18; 20.9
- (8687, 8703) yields -1.11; 20.9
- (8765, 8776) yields -0.82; 20.2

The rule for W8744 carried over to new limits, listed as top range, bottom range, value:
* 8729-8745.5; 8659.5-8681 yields 1.06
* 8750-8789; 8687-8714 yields 1.02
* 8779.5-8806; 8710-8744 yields 1.05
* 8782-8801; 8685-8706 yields 1.07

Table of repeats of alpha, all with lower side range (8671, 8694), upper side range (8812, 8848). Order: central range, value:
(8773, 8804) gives -0.158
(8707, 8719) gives -0.075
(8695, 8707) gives -0.057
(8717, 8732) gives -0.074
